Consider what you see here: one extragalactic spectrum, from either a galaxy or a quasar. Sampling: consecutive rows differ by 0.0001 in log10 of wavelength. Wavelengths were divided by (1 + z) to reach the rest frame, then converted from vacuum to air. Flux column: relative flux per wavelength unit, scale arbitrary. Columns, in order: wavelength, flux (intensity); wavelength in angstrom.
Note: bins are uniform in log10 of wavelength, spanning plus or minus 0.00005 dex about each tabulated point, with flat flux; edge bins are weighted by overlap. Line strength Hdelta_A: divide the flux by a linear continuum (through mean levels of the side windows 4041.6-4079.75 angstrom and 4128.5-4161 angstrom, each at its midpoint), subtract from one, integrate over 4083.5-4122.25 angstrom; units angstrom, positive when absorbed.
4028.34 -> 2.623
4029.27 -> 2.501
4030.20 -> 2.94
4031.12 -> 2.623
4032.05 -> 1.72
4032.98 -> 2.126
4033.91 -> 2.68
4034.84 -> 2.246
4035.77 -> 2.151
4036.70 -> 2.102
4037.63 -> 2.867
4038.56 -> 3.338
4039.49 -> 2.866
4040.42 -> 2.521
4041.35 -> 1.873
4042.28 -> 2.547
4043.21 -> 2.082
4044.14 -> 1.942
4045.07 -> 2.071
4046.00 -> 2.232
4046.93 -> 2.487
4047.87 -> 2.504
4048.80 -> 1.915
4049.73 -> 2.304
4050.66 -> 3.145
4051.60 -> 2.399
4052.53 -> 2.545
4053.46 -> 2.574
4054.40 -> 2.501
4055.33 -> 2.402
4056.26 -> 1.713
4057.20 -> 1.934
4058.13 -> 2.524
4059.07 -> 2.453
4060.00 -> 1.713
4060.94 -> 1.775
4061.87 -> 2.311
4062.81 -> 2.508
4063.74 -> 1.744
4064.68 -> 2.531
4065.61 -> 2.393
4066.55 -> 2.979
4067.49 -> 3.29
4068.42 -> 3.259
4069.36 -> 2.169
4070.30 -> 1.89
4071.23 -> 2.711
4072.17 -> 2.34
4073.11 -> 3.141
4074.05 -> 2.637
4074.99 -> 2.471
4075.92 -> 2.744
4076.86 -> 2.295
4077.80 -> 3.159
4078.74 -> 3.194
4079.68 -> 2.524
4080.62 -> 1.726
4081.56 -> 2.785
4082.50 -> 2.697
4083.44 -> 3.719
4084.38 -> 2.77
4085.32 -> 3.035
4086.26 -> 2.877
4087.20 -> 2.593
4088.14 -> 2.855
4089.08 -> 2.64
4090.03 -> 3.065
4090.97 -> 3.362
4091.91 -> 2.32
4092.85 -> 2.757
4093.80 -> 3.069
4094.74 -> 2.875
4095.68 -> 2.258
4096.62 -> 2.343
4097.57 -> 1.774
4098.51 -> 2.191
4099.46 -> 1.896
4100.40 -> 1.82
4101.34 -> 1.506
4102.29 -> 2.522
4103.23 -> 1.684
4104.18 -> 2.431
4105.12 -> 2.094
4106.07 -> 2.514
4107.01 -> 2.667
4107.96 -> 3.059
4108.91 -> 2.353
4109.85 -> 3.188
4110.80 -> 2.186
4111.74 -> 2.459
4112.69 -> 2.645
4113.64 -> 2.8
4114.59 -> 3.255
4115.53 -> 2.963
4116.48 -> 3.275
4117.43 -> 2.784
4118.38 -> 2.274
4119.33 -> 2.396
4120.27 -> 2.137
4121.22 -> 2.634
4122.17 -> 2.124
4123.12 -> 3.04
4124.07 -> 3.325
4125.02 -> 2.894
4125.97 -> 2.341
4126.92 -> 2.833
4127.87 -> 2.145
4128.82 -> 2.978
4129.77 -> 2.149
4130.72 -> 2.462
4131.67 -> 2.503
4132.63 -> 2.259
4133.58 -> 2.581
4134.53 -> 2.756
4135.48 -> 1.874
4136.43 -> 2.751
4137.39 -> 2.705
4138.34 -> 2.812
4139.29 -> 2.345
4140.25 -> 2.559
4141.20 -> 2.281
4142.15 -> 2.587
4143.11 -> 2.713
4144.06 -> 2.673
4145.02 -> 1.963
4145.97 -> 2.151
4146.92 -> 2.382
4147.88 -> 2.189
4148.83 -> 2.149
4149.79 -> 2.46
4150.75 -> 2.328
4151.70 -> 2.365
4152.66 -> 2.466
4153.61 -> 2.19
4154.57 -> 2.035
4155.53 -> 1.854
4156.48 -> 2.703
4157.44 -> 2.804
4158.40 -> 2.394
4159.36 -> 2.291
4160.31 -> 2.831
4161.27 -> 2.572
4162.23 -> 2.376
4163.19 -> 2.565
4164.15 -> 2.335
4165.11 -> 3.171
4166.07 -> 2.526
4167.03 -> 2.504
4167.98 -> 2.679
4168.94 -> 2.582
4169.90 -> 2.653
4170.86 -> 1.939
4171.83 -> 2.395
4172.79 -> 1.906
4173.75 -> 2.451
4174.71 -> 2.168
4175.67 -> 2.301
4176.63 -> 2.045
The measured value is -2.12 angstrom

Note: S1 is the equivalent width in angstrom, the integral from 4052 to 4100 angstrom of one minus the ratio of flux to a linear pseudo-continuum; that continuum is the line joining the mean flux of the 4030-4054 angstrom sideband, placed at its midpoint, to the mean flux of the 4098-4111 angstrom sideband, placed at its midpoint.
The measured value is -4.1 angstrom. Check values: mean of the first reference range 2.41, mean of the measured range 2.55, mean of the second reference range 2.29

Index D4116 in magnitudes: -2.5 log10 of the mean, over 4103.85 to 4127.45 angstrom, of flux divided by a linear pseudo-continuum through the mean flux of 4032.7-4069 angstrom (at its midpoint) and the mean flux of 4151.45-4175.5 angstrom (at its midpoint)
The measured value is -0.11 mag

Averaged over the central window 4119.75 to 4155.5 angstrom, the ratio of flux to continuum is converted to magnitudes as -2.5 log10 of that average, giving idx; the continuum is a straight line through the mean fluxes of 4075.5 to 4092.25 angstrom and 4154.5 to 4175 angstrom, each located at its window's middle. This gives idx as 0.05 mag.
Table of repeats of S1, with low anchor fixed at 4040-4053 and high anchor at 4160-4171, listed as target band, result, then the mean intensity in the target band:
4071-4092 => -3.3 angstrom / 2.78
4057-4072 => -0.2 angstrom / 2.39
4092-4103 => 0.8 angstrom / 2.26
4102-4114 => -0.2 angstrom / 2.51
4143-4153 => 0.8 angstrom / 2.33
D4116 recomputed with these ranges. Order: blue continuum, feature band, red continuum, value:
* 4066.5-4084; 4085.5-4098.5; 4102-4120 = 0.00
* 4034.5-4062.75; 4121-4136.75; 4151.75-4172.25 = -0.06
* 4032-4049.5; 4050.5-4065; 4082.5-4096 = 0.11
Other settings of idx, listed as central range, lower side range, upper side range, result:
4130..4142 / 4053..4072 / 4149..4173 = -0.03 mag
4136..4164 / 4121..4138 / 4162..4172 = 0.05 mag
